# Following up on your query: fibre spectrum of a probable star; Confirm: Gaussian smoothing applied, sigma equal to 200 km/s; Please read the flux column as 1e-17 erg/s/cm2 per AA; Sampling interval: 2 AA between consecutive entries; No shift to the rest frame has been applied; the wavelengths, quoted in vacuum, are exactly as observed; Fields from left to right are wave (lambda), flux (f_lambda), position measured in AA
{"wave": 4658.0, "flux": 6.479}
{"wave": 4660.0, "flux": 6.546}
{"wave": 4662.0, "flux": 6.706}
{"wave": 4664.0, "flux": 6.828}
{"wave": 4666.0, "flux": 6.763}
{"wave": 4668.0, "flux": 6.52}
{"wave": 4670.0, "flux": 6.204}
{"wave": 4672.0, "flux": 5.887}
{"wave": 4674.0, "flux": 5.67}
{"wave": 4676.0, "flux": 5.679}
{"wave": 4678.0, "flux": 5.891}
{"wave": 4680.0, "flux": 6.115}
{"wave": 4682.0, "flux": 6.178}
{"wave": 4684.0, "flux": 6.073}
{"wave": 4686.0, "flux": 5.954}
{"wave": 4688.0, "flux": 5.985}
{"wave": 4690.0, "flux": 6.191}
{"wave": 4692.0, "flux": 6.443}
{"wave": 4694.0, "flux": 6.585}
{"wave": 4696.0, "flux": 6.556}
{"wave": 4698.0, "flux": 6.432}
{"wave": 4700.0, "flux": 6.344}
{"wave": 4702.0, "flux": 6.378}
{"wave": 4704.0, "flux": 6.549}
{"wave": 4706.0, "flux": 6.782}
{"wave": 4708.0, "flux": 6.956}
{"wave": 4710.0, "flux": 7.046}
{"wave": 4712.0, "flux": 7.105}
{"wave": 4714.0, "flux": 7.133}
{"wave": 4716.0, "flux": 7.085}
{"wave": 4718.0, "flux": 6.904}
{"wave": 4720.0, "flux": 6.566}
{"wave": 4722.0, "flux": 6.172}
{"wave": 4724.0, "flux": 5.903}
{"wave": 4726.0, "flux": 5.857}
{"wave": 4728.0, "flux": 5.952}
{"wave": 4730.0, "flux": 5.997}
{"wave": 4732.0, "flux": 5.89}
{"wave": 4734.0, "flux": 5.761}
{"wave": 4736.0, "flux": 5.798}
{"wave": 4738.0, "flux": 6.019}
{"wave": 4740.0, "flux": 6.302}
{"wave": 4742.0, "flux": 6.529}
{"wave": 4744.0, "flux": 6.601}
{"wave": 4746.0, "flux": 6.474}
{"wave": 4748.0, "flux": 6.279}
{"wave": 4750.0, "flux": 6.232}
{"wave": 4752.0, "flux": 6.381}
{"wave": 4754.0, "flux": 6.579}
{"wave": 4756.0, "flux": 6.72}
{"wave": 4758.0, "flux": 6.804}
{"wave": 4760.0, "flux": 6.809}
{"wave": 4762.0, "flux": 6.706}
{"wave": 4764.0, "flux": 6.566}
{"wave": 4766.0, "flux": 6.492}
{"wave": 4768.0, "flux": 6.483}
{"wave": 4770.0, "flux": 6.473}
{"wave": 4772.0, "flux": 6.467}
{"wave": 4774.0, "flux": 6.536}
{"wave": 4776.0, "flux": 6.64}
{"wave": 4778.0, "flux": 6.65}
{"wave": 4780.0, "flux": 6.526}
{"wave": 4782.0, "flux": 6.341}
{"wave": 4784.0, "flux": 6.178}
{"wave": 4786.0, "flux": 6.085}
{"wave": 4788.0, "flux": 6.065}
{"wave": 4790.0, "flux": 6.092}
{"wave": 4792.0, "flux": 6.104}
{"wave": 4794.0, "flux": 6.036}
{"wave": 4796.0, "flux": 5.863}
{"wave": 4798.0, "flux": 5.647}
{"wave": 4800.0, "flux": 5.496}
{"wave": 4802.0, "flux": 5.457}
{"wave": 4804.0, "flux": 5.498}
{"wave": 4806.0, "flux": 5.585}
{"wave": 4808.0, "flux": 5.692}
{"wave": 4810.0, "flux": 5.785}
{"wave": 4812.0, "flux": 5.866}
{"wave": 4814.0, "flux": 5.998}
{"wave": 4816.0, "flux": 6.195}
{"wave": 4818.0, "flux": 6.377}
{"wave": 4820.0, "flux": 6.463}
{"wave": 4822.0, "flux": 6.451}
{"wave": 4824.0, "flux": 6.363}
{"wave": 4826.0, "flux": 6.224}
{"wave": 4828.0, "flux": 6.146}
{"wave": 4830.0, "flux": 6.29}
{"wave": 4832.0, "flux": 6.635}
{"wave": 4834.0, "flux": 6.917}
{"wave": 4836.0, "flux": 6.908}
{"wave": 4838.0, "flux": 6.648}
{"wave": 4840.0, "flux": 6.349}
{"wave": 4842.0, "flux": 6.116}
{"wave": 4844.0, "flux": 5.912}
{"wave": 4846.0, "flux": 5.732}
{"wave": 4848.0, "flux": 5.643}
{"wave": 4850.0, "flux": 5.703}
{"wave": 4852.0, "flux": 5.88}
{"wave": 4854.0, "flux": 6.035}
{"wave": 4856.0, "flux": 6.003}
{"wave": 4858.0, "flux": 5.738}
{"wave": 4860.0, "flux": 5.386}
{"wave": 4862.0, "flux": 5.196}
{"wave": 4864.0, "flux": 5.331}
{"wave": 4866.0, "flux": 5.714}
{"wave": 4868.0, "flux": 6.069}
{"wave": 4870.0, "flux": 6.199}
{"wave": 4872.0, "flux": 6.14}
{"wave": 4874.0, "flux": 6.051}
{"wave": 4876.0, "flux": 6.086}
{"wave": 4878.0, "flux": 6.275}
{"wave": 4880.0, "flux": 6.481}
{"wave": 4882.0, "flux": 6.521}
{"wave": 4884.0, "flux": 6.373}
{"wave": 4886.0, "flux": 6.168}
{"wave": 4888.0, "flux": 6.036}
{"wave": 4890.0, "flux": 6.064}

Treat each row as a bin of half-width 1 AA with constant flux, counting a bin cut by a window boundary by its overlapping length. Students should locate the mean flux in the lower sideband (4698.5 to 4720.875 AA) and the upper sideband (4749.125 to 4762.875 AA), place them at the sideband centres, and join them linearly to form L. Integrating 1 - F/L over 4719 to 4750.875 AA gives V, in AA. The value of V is 2.6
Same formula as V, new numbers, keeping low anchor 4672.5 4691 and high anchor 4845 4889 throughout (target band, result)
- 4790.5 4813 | 0.8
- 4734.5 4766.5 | -2.6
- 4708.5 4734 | -2.1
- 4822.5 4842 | -1.7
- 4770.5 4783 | -1.2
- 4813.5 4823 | -0.6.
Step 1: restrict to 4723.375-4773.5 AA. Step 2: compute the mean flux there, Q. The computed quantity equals 6.33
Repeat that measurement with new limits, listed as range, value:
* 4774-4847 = 6.15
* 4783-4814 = 5.84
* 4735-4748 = 6.29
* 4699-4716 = 6.8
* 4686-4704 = 6.35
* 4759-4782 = 6.57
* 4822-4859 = 6.19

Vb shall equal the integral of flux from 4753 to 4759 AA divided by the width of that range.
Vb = 6.7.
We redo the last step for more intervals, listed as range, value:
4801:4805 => 5.48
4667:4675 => 6.07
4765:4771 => 6.48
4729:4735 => 5.88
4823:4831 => 6.26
